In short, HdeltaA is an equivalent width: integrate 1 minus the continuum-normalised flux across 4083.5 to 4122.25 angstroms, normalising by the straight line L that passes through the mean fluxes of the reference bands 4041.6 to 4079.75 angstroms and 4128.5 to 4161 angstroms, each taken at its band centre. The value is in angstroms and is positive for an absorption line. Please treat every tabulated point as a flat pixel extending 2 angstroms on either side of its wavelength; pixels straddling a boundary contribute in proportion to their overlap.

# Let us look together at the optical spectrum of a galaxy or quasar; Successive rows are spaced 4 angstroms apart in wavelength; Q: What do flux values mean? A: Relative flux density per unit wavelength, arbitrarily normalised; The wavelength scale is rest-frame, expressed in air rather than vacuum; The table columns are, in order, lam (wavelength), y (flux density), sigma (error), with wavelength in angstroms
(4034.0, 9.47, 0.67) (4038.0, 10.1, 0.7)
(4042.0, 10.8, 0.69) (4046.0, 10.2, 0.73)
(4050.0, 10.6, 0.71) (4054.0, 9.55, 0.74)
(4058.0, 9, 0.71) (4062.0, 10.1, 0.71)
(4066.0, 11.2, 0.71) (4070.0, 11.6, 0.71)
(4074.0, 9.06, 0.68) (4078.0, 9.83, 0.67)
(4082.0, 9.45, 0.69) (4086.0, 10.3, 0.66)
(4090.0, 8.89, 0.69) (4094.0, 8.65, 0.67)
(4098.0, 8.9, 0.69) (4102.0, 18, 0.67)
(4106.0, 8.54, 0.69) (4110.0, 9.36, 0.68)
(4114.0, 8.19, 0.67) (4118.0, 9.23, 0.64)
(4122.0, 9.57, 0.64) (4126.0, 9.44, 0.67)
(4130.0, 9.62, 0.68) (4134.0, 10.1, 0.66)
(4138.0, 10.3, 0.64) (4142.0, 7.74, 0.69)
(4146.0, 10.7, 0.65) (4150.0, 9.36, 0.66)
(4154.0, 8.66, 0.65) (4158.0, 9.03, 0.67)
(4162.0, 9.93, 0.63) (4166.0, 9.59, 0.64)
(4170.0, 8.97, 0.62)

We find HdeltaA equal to -0.6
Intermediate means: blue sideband 10.2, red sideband 9.45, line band 9.97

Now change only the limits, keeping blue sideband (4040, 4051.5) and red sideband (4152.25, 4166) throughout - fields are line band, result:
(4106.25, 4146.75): 1.2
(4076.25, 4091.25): 0.7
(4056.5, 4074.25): 0.0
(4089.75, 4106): -1.8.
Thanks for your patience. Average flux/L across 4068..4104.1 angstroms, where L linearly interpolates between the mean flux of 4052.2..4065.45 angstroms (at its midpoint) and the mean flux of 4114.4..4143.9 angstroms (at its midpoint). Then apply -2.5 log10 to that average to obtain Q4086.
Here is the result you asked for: -0.101 mag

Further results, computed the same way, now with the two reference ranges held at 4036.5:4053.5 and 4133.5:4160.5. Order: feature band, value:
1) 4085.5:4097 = 0.09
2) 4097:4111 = -0.17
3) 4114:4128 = 0.05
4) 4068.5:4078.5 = -0.01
